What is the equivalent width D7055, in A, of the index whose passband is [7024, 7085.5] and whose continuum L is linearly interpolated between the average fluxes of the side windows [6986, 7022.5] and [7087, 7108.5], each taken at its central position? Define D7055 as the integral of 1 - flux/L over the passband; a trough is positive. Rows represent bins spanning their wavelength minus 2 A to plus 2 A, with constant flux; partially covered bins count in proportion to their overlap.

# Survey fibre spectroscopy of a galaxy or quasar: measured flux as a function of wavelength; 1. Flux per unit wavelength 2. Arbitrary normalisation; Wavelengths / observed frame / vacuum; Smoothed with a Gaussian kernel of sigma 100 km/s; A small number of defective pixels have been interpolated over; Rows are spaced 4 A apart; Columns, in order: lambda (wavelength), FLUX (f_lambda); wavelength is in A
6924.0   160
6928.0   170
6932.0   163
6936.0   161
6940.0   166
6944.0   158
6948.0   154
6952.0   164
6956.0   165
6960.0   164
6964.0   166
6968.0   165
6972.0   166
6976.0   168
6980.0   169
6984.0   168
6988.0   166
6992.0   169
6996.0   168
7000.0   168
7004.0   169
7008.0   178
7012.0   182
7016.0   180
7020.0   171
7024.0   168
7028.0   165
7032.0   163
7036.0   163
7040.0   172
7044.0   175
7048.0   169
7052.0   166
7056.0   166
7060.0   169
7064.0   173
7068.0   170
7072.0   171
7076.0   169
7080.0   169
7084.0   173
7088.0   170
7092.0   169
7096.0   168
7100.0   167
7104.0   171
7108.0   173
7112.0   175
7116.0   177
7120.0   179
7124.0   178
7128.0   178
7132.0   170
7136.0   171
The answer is 0.7 A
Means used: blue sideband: 172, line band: 169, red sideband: 169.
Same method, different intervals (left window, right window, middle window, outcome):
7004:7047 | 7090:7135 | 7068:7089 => 0.3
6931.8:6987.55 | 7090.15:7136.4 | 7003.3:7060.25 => -0.7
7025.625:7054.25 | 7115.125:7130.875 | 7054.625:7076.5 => 0.1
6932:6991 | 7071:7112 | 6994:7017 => -1.0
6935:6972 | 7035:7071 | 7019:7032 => 0.0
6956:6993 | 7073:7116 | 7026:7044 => 0.2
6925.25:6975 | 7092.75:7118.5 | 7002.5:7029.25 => -1.1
